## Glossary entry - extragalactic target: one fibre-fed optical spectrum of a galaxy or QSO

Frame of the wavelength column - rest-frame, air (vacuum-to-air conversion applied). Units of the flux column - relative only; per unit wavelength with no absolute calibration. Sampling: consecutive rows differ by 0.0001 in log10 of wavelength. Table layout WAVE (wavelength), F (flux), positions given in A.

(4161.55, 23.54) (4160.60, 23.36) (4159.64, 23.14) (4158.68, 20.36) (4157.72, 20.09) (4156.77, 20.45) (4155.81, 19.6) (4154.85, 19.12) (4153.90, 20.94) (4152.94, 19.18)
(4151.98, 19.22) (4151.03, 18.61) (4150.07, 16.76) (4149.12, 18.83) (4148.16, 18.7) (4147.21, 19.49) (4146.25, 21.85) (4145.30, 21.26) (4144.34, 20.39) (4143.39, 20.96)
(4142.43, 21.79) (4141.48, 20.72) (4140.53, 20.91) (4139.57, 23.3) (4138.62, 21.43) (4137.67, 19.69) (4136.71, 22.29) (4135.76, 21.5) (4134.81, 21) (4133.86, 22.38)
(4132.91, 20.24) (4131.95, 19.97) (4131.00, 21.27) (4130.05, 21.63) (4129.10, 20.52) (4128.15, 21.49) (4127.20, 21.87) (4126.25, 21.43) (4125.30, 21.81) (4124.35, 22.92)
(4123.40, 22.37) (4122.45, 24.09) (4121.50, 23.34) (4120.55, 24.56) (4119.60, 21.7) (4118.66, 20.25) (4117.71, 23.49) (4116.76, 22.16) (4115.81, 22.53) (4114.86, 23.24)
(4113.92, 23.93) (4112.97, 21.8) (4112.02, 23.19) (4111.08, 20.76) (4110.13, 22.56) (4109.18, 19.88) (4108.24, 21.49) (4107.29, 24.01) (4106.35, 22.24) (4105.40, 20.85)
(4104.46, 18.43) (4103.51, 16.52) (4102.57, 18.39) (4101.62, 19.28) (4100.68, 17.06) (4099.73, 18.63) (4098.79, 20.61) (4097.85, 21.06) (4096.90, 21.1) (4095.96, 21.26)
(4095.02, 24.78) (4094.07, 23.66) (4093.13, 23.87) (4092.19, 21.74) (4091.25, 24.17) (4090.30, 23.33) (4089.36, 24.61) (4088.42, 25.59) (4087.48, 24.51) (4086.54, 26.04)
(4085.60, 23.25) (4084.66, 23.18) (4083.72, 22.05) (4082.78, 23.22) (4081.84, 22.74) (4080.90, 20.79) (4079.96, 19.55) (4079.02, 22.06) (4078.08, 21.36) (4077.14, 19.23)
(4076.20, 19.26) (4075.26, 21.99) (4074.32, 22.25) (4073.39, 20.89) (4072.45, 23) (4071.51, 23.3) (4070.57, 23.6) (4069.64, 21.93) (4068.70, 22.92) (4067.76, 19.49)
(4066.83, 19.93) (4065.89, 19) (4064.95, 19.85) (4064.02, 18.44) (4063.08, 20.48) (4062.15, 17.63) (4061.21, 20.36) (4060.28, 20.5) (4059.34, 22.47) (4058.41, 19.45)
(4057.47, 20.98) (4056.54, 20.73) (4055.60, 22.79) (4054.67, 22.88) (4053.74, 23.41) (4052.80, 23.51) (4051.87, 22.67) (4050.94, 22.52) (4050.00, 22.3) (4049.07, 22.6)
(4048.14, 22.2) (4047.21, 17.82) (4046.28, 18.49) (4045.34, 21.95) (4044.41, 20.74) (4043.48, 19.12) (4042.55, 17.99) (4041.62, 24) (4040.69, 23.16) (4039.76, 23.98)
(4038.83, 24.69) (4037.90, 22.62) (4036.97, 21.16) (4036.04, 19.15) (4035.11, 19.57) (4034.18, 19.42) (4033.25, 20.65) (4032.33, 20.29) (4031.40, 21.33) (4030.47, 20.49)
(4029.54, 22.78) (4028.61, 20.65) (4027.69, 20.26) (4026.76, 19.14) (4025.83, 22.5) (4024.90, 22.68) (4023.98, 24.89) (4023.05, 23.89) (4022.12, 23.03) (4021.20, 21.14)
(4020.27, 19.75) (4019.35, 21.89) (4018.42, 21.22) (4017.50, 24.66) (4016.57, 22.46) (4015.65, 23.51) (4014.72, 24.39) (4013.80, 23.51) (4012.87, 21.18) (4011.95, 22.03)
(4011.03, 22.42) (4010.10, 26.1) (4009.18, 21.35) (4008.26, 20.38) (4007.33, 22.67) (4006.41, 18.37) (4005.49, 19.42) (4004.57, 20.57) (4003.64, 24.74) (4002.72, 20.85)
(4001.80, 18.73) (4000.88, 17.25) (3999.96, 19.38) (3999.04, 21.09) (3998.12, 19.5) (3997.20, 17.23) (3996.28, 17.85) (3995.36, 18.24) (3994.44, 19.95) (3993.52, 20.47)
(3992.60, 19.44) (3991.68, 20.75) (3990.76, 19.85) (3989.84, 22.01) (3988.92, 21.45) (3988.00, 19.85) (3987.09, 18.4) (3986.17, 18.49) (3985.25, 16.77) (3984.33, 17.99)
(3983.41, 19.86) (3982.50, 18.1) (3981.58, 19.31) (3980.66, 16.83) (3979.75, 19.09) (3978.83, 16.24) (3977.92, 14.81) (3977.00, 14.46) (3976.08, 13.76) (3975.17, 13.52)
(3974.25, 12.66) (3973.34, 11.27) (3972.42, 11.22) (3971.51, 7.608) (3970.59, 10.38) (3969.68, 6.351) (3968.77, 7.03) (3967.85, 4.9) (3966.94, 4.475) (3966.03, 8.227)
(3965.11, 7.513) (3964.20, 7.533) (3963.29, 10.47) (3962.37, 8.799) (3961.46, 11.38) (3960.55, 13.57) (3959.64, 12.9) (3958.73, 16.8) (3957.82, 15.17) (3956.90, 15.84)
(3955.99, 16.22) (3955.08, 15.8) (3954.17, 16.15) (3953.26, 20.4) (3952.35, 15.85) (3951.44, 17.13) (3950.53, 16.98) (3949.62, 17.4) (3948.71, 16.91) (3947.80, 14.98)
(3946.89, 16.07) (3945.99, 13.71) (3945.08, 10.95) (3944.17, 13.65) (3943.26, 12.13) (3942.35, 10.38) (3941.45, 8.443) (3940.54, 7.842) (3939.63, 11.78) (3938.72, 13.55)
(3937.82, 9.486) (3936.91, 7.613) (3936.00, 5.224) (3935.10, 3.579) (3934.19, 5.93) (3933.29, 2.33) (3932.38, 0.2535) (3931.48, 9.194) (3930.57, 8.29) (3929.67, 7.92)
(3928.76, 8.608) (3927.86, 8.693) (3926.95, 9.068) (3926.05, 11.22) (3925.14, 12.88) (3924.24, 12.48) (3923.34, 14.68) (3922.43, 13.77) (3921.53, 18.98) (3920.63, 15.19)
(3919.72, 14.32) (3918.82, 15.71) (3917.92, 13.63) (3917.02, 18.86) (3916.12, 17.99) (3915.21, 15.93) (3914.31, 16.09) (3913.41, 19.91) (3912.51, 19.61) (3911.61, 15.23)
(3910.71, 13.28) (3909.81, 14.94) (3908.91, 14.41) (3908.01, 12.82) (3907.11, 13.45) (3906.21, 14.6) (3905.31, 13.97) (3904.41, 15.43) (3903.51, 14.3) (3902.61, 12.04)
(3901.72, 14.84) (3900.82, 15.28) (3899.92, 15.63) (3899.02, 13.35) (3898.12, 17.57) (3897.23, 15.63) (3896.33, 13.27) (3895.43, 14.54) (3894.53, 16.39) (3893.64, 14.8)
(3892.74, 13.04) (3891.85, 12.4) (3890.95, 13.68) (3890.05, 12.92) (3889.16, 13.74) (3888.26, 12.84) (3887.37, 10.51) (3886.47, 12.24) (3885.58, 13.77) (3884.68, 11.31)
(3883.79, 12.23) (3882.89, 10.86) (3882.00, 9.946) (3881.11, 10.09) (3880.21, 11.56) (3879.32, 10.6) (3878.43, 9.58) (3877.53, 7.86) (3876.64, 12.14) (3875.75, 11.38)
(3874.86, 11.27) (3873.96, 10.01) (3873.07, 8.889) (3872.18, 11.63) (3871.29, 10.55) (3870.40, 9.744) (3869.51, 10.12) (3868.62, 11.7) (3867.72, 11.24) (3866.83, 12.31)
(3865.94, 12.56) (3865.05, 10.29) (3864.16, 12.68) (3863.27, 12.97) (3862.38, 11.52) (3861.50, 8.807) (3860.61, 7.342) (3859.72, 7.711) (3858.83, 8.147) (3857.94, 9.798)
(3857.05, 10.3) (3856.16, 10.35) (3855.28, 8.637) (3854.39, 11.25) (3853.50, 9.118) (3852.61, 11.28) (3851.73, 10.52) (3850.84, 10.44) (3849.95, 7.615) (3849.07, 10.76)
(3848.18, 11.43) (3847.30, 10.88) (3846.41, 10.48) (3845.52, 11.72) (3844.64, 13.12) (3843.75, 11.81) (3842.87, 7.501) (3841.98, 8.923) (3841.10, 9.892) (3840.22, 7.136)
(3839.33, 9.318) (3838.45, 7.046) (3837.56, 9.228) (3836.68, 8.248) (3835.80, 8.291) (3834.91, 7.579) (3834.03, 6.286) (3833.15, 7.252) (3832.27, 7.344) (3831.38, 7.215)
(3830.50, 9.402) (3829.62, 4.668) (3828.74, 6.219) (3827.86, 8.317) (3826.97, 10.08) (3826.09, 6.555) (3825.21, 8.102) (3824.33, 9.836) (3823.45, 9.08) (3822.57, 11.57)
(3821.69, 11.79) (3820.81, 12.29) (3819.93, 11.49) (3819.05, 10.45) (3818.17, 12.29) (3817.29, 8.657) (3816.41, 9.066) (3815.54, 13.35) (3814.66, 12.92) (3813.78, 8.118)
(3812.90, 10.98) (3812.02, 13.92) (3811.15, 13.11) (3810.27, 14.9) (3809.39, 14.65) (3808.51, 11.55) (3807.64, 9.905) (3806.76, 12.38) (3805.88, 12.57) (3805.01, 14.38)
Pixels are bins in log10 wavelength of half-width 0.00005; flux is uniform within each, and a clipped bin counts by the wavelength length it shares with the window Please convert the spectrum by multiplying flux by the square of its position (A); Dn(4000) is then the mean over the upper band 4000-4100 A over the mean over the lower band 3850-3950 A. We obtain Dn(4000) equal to 1.9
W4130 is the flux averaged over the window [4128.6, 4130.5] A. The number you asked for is 21.1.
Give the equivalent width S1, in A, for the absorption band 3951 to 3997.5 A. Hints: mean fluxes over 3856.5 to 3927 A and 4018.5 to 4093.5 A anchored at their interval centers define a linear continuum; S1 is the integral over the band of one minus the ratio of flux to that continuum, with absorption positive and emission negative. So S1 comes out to 6.6 A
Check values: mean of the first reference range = 12.9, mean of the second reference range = 21.7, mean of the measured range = 14.9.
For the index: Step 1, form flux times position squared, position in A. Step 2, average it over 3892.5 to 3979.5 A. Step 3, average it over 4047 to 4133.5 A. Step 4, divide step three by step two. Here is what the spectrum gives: 1.8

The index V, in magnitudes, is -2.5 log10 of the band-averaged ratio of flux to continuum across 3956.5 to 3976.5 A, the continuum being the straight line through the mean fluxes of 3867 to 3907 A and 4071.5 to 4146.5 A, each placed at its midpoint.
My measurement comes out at 0.44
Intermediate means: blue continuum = 12.5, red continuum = 21.8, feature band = 10.5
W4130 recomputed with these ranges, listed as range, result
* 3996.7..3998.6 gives 18.4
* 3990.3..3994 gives 20.1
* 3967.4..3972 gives 7.29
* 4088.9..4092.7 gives 23.5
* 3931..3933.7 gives 3.98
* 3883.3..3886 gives 12.4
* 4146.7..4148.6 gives 19.1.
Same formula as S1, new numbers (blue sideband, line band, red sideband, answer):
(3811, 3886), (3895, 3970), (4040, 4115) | 7.51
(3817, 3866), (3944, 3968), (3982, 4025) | 5.49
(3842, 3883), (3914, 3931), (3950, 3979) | -2.72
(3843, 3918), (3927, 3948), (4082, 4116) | 8.23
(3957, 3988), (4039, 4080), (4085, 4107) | -4.42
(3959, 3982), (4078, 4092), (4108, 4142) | -2.87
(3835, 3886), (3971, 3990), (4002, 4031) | 3.04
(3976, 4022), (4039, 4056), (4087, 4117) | -0.77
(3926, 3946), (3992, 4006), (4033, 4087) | -4.26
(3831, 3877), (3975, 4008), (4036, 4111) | -3.21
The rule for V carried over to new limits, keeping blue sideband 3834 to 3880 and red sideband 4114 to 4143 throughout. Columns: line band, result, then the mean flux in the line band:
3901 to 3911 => -0.16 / 14.1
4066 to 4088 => -0.12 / 22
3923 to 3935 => 0.49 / 8.37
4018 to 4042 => -0.23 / 21.7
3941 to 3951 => 0.01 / 13.8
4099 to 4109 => 0.06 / 19.7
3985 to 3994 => -0.24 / 19.8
